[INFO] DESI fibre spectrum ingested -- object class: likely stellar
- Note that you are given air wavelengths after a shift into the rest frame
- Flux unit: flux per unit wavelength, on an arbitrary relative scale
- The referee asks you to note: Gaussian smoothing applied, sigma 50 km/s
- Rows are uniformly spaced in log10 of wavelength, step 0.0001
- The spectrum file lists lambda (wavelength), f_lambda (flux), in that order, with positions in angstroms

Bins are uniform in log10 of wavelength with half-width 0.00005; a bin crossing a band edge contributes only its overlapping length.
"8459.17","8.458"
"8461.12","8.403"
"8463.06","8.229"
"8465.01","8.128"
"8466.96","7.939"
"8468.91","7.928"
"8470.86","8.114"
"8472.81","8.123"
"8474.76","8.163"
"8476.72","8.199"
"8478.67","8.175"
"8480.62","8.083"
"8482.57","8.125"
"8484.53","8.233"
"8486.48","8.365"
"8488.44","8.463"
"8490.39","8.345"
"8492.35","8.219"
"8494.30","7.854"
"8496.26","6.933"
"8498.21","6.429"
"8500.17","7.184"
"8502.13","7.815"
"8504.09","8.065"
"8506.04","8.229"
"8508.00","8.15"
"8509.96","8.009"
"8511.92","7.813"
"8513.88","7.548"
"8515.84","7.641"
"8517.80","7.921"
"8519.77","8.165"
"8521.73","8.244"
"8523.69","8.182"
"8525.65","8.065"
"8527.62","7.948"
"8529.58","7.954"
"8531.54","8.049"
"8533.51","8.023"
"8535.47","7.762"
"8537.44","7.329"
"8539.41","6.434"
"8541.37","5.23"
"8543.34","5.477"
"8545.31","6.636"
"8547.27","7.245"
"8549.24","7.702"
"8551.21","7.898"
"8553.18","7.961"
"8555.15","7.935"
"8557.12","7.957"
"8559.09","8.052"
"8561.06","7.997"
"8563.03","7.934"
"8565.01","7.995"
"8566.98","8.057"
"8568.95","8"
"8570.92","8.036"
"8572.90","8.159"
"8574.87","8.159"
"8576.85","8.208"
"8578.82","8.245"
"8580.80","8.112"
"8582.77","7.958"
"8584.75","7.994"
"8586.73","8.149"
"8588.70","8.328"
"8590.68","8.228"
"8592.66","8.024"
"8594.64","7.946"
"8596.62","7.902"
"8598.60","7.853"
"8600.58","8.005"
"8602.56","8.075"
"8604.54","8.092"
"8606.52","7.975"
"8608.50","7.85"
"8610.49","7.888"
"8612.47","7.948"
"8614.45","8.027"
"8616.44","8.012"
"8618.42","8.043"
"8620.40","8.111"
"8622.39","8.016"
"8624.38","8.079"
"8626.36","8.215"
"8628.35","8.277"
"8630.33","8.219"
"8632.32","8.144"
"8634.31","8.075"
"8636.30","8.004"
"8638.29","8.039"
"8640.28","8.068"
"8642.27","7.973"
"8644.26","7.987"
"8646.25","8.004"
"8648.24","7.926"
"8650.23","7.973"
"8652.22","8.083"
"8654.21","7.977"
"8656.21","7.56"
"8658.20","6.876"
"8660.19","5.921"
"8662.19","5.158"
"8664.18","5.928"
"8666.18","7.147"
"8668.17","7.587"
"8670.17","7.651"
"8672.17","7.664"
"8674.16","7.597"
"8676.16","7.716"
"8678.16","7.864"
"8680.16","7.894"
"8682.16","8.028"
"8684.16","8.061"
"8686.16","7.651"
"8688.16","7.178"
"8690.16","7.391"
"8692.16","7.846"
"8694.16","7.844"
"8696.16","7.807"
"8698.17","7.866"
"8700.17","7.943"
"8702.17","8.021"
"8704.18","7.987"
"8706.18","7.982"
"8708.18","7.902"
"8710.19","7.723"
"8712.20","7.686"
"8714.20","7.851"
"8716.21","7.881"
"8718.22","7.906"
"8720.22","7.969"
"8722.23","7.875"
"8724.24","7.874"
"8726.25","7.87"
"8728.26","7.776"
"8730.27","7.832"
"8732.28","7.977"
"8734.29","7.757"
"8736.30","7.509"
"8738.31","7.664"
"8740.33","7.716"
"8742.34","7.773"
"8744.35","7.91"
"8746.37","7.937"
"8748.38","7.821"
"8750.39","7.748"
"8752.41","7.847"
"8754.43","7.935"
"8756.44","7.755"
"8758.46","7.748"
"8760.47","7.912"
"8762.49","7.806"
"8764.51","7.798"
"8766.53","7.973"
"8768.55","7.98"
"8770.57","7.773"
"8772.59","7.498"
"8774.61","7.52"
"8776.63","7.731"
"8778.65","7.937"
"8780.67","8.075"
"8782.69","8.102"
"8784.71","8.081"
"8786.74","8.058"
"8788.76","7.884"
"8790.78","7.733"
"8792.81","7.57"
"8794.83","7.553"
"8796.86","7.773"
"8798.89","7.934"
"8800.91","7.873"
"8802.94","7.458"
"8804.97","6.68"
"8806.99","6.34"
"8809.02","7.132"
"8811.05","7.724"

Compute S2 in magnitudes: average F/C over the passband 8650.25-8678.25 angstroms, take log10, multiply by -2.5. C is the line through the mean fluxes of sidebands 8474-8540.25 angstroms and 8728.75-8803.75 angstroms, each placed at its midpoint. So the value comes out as 0.09 mag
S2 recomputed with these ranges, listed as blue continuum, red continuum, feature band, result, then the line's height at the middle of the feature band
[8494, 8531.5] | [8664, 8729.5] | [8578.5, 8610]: -0.04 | 7.78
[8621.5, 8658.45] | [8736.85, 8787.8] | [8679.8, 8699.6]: 0.02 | 7.93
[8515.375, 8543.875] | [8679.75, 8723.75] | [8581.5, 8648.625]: -0.05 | 7.68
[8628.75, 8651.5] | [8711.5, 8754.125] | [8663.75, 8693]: 0.05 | 7.95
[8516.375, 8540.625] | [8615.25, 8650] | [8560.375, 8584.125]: -0.02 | 7.92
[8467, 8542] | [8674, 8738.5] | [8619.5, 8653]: -0.03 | 7.82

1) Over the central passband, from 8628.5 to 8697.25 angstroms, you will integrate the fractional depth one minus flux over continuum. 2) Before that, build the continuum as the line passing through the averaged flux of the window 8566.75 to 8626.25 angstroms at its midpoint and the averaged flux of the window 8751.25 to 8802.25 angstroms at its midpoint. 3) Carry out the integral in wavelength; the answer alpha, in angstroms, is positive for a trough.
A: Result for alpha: 3.0 angstroms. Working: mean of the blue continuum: 8.05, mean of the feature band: 7.62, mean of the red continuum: 7.83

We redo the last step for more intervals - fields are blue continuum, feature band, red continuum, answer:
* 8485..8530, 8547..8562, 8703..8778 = 0.0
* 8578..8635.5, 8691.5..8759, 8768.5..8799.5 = 0.5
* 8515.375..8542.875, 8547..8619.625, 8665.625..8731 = -3.3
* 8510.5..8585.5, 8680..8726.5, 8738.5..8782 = -0.2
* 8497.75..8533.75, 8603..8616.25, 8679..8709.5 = -0.2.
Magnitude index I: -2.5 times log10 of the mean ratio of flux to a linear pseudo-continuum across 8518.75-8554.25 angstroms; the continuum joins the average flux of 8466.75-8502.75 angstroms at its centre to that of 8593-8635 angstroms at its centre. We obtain 0.07 mag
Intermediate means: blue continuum 7.93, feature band 7.46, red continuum 8.04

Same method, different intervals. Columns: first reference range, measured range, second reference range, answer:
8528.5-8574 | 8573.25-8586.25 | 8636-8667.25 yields -0.08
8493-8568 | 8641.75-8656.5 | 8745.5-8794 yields -0.03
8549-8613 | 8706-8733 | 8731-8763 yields 0.00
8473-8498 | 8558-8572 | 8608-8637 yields 0.01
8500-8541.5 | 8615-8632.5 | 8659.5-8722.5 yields -0.06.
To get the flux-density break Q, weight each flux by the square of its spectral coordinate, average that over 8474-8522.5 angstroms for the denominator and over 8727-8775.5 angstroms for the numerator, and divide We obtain 1.04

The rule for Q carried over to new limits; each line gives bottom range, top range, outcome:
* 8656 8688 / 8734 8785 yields 1.10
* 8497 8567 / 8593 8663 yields 1.05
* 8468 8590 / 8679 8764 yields 1.04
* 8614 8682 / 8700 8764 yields 1.04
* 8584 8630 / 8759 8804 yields 1.01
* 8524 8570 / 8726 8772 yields 1.08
